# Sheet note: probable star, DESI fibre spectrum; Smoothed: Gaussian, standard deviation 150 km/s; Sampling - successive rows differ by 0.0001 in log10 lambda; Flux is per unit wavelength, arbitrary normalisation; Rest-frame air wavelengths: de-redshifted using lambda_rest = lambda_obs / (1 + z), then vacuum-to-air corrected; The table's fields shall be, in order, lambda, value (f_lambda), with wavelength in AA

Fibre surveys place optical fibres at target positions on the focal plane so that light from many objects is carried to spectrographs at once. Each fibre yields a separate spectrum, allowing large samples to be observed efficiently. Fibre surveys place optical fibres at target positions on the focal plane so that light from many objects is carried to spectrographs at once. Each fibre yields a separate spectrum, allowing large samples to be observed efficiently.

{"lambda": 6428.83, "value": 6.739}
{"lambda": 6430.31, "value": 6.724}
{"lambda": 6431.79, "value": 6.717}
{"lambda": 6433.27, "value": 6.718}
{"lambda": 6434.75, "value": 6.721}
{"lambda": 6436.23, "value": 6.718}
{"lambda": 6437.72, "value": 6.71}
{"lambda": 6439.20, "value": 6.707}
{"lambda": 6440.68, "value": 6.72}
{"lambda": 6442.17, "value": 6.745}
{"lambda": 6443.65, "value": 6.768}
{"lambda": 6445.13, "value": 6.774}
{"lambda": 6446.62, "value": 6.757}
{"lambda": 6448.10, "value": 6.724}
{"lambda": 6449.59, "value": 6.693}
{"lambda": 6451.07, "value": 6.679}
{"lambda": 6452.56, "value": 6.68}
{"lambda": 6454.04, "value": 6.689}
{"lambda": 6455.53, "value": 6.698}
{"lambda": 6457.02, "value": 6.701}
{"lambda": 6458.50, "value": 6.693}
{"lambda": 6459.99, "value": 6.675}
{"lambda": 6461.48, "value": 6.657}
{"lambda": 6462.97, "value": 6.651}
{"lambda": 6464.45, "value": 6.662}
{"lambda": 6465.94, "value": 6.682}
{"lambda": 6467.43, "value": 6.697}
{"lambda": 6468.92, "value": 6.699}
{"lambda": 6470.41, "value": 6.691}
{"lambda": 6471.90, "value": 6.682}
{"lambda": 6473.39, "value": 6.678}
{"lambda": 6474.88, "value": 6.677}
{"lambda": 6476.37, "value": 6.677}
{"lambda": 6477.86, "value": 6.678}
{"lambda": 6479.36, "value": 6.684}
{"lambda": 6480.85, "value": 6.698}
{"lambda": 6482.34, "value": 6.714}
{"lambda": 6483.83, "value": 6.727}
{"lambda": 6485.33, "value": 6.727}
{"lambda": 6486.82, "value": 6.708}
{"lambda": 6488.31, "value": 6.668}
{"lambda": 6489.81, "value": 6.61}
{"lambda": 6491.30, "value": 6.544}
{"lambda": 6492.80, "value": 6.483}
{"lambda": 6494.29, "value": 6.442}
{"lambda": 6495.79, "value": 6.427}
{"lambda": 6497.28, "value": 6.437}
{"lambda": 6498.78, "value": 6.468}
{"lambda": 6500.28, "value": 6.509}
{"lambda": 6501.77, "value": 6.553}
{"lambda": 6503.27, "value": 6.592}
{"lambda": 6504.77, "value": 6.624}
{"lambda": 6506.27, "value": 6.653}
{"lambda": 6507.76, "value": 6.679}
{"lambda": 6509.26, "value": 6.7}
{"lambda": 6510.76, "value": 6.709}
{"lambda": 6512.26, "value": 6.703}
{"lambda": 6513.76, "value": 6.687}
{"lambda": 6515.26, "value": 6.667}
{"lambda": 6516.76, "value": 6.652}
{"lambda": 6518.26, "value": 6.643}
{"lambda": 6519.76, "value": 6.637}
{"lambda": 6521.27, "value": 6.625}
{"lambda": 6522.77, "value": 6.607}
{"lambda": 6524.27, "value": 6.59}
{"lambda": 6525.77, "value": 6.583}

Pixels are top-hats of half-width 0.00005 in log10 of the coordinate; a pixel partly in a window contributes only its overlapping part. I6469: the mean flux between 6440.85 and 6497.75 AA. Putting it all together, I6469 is 6.67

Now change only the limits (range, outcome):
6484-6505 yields 6.56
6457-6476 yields 6.68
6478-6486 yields 6.7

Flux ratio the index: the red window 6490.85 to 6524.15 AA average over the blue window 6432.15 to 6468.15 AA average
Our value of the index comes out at 0.98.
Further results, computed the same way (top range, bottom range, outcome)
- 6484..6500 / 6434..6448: 0.97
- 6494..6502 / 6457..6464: 0.97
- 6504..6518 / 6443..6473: 1.00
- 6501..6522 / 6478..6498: 1.01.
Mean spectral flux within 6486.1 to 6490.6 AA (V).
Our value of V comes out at 6.66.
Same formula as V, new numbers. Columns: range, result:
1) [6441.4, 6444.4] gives 6.76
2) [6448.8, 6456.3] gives 6.68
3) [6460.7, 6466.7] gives 6.66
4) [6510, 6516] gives 6.69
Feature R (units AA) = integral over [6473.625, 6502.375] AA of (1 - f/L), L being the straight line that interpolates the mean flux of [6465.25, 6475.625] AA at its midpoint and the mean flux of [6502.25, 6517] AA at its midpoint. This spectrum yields 0.3 AA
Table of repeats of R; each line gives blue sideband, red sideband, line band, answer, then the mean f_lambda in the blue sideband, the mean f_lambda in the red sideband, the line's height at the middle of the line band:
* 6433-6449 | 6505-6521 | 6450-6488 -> 0.1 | 6.73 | 6.67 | 6.71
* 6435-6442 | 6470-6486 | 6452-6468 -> 0.0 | 6.71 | 6.69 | 6.7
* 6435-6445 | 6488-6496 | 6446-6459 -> 0.0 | 6.73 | 6.52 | 6.68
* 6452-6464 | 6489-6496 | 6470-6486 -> -0.3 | 6.68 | 6.5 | 6.58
